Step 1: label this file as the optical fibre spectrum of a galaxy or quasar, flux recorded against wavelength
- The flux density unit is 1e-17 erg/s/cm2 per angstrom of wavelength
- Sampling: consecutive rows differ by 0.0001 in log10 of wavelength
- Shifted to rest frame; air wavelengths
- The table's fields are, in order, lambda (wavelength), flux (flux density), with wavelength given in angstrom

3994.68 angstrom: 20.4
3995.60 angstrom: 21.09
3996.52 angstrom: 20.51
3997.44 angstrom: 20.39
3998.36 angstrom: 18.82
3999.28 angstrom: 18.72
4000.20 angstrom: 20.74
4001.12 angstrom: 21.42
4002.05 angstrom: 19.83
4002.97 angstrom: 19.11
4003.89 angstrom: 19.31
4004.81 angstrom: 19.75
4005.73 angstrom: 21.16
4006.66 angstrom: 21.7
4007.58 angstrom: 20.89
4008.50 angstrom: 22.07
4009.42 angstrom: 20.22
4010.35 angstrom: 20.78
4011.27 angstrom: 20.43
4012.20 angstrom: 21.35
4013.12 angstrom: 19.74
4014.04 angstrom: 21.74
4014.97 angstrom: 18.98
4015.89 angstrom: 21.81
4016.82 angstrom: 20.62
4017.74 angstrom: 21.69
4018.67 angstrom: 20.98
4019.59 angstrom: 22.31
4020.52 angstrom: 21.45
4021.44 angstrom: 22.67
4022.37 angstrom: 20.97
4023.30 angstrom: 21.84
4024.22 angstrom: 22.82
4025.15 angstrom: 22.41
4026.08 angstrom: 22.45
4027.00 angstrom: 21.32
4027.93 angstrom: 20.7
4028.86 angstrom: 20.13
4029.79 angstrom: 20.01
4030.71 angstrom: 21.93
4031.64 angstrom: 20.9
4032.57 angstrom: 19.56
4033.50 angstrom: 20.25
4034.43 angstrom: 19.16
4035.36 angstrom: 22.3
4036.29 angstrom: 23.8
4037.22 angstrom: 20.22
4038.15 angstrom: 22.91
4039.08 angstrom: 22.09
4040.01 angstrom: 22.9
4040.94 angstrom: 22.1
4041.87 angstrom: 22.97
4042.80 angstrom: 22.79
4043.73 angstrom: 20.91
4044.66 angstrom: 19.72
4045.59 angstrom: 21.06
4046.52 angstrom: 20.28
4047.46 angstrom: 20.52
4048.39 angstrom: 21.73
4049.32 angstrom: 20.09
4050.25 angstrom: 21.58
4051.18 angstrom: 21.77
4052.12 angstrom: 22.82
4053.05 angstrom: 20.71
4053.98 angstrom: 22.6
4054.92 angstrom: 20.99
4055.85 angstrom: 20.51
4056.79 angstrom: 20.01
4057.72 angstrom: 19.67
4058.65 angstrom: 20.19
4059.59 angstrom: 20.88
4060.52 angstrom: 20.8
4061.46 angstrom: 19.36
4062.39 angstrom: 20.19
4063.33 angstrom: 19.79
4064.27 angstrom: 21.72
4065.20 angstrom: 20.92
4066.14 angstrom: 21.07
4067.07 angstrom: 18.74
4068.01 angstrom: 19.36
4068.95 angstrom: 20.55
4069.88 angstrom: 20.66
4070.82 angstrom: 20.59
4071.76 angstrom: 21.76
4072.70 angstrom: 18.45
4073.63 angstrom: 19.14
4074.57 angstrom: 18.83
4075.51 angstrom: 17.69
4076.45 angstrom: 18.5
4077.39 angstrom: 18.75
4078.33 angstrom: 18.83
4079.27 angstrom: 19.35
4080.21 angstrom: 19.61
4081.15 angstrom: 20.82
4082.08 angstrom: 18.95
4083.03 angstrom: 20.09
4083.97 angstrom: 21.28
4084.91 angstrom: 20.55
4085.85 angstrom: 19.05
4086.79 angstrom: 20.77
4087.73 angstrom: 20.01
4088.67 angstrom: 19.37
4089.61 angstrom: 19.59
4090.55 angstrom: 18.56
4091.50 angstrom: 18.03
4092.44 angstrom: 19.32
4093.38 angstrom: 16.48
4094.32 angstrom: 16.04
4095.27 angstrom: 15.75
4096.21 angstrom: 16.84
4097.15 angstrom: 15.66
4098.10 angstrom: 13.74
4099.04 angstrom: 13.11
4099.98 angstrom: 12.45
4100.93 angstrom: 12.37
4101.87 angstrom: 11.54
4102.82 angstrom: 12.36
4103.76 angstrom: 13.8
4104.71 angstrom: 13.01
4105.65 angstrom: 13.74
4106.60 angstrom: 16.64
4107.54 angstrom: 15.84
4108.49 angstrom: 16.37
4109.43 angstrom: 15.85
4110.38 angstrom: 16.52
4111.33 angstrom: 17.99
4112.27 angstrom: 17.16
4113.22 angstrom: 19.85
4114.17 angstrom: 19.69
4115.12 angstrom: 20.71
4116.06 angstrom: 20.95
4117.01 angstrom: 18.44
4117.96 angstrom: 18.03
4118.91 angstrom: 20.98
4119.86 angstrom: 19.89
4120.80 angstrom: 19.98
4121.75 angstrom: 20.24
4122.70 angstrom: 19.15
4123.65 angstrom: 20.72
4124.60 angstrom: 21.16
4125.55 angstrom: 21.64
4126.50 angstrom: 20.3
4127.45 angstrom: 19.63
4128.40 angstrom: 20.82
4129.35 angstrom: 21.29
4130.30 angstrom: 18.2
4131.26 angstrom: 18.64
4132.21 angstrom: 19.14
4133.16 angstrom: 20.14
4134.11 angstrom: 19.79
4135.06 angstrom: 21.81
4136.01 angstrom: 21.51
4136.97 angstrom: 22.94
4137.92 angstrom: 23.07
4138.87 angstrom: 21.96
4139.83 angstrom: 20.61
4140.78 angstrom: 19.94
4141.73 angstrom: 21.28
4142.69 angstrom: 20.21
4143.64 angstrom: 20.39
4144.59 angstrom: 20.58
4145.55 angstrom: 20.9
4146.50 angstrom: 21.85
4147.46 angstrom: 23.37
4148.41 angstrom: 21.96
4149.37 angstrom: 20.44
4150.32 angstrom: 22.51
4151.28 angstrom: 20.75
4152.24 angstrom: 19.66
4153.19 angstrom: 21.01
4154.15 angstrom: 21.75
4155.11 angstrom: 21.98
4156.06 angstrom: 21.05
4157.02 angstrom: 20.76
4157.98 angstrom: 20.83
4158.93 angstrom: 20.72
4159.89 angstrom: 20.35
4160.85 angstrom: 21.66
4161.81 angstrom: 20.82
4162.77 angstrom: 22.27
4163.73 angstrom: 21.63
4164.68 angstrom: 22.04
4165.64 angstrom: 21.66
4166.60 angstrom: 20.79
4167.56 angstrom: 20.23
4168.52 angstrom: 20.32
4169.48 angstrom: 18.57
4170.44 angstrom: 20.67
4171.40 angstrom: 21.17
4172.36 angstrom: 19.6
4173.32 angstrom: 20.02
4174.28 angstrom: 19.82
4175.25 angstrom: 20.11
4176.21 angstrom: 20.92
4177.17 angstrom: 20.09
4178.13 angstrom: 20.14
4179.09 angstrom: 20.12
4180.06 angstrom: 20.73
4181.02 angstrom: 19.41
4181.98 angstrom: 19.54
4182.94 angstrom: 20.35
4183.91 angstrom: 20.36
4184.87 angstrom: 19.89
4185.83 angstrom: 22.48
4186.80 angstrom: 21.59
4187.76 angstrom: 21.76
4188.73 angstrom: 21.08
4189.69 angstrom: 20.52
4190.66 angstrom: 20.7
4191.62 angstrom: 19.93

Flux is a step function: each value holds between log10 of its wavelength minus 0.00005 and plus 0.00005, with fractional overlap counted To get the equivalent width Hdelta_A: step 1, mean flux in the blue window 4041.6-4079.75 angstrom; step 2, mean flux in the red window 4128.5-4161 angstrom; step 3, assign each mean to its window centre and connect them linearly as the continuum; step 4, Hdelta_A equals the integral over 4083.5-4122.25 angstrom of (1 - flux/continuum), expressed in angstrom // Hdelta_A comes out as 6.4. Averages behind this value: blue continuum 20.4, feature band 17.3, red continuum 21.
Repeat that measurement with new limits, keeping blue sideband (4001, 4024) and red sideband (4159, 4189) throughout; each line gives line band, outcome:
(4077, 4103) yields 4.1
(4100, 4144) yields 4.2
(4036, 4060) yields -0.6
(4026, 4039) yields -0.1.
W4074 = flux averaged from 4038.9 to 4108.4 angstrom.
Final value 19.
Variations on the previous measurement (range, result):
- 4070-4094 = 19.4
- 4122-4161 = 20.9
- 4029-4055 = 21.4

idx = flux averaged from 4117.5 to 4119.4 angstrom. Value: 19.5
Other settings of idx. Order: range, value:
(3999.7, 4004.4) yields 20.1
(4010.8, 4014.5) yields 20.8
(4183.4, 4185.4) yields 20.2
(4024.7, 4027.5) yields 22.1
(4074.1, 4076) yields 18.2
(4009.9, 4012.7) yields 20.8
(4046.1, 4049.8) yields 20.7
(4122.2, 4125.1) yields 20.3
